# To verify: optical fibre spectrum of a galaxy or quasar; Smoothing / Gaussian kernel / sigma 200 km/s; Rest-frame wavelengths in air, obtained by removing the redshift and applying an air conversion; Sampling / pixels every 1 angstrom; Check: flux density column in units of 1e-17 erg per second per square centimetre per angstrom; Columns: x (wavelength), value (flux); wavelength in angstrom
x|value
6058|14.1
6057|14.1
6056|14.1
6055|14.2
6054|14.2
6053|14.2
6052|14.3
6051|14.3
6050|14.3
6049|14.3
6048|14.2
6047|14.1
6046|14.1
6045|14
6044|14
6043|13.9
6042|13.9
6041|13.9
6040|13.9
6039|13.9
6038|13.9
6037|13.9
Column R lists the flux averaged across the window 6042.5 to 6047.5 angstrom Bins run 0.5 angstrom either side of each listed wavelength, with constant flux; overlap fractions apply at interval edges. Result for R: 14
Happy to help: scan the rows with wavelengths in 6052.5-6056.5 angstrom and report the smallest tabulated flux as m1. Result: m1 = 14.1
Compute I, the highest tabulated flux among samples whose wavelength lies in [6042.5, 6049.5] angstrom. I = 14.3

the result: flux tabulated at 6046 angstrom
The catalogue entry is 14.1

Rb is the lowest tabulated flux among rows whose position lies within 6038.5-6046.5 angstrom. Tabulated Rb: 13.9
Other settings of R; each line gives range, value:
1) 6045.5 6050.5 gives 14.2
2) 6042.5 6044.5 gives 13.9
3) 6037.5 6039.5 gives 13.9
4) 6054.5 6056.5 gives 14.1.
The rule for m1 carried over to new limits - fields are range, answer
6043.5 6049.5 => 14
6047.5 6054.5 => 14.2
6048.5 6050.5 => 14.3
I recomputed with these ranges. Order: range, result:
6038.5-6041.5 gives 13.9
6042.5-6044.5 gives 14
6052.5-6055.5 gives 14.2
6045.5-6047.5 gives 14.1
